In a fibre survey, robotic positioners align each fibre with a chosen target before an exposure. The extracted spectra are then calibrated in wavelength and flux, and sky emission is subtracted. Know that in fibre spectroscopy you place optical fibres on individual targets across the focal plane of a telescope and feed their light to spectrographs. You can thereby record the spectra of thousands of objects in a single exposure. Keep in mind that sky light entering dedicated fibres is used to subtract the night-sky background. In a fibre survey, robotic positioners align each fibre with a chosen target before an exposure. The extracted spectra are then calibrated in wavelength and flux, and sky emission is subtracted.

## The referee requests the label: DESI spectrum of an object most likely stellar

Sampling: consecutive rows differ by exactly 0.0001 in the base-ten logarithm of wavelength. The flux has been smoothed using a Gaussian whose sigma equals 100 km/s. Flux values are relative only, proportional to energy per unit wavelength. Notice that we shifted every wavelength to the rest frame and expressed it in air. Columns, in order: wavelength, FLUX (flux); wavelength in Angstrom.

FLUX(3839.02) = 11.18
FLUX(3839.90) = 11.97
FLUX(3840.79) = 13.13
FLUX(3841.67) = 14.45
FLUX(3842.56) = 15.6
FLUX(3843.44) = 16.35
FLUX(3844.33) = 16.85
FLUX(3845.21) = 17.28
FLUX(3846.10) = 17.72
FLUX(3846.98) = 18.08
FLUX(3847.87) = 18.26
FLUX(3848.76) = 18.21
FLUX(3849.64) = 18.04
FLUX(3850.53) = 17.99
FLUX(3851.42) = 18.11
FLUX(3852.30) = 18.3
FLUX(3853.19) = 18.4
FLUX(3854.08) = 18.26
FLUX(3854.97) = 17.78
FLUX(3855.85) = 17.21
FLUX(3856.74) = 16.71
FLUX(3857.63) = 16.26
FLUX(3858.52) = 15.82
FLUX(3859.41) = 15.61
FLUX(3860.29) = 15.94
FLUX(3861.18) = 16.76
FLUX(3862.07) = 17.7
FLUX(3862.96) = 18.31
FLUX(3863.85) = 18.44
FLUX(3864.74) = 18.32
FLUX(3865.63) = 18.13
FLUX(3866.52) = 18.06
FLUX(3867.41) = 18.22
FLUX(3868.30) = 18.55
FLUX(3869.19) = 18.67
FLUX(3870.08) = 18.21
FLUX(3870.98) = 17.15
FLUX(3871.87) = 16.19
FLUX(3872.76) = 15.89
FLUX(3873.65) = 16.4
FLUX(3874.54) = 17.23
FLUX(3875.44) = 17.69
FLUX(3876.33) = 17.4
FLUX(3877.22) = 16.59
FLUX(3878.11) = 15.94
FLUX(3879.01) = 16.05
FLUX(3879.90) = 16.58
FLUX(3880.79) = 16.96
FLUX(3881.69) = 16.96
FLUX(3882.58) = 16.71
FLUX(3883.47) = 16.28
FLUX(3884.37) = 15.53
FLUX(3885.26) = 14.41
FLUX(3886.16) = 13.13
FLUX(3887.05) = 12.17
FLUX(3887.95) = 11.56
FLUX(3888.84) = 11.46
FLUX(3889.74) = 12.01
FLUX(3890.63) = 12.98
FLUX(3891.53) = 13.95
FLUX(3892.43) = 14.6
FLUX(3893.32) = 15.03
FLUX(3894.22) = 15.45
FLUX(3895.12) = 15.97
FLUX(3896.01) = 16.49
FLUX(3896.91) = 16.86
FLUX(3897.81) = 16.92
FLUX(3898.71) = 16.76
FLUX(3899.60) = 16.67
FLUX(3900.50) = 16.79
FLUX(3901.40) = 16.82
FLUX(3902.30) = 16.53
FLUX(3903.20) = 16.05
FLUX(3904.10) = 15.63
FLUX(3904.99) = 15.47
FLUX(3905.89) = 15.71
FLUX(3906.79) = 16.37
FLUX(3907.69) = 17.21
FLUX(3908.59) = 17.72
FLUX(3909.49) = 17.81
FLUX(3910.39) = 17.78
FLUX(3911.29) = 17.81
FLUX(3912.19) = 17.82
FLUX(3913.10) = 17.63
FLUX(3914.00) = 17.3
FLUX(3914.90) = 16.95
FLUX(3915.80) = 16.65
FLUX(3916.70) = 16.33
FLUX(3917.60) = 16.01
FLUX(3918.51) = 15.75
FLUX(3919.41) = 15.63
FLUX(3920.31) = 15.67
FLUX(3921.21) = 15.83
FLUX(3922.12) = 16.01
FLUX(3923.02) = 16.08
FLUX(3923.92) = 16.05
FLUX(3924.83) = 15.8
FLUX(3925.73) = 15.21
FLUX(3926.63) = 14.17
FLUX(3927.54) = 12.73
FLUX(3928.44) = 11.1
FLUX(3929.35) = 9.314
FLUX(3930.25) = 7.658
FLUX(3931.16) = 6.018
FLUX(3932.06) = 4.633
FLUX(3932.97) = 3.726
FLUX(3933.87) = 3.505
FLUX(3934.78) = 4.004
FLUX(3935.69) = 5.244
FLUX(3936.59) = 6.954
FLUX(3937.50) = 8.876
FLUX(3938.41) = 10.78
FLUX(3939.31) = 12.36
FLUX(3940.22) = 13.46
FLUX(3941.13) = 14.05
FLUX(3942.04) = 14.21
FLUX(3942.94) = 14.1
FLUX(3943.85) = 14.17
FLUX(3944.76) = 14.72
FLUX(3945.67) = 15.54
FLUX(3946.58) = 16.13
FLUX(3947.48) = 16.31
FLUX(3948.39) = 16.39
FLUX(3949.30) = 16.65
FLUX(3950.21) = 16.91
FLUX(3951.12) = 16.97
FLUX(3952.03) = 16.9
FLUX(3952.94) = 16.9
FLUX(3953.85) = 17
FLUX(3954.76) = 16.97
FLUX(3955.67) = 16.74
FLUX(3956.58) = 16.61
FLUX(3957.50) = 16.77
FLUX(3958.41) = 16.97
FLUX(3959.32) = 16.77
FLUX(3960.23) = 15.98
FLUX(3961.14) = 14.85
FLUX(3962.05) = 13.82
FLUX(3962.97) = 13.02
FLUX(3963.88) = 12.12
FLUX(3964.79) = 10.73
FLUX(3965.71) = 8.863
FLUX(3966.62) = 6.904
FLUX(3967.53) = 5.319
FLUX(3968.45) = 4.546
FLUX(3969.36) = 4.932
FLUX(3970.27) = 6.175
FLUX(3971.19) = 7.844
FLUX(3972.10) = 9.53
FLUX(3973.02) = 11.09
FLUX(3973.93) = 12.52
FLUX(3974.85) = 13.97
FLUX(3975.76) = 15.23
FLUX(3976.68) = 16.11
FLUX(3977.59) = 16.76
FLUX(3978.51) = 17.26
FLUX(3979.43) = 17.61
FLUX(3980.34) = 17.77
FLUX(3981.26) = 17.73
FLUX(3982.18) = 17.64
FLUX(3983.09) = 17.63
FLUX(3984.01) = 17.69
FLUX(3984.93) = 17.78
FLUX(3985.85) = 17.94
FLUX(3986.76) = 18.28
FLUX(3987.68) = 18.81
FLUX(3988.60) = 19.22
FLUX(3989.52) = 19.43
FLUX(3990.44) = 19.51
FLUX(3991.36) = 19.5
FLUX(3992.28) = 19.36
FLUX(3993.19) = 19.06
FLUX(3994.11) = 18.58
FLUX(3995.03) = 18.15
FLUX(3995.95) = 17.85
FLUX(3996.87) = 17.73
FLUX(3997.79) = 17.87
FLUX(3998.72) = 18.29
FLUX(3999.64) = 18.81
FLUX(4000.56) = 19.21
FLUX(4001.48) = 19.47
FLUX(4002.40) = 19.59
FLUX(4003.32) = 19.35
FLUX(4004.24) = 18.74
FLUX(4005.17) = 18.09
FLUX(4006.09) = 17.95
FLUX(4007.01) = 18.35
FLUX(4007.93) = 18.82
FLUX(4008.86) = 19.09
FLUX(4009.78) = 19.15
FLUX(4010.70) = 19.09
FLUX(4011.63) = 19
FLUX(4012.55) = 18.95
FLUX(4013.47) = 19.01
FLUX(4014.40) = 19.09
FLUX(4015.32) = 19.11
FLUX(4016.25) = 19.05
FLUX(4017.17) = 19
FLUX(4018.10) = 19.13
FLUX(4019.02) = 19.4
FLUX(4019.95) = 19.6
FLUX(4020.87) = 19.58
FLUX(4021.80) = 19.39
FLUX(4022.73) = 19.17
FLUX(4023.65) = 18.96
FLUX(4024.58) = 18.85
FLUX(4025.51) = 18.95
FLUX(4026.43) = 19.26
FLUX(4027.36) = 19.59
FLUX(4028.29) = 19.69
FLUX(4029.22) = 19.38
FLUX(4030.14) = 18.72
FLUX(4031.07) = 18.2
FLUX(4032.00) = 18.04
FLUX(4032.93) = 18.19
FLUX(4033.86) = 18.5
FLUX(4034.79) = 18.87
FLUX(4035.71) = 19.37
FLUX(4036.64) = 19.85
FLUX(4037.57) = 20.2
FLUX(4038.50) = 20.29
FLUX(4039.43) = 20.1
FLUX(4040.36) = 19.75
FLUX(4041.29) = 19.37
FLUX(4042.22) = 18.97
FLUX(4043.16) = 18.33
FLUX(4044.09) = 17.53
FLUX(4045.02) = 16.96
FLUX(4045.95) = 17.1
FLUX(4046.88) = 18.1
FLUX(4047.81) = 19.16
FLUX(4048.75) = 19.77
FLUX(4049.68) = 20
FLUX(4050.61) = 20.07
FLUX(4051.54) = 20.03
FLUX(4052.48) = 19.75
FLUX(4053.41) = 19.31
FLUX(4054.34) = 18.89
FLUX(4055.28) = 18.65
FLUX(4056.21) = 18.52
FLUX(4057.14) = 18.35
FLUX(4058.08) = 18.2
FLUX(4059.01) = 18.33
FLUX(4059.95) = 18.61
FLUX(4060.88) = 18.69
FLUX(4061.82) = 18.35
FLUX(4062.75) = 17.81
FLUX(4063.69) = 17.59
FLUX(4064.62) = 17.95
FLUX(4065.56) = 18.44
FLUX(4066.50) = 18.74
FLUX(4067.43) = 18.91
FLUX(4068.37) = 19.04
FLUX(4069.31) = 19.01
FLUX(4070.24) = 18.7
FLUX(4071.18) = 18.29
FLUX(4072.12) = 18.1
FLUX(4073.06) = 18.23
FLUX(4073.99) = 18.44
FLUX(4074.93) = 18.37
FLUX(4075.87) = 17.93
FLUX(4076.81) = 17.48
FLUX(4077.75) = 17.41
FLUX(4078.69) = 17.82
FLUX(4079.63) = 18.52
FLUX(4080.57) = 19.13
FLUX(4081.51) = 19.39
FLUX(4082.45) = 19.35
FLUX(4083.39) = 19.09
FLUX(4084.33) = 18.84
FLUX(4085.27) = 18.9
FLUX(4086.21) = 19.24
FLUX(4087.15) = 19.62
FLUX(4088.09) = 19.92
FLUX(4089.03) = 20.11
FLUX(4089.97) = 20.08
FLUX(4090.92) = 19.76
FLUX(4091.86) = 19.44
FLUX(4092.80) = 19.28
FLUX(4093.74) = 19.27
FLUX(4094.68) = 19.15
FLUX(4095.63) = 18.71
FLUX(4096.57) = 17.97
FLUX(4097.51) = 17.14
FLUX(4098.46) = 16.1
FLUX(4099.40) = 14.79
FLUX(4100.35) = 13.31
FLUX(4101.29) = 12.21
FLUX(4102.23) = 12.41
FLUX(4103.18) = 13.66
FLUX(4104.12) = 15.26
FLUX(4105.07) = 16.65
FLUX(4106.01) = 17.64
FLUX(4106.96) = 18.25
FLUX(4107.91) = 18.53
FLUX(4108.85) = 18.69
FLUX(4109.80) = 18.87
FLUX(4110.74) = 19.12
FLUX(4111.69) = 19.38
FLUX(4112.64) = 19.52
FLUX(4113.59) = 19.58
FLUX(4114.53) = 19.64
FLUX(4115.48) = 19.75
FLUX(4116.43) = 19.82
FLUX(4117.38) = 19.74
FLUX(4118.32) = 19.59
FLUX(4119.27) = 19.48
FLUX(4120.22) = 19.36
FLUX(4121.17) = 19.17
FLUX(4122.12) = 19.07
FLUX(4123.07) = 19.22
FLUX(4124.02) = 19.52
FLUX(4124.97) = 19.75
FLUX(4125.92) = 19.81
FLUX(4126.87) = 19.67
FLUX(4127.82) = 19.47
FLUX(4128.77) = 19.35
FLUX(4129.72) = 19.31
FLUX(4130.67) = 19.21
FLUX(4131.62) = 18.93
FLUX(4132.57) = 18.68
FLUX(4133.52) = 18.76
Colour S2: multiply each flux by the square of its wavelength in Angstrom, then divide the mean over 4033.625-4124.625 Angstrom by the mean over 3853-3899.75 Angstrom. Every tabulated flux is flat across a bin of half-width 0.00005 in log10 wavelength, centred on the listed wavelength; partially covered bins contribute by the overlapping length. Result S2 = 1.3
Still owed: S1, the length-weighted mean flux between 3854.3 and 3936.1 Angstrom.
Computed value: 15.2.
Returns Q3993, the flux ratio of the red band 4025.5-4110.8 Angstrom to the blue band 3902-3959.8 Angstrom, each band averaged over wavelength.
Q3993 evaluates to 1.29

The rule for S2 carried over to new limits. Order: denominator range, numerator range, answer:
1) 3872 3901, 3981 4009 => 1.27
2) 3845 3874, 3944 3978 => 0.81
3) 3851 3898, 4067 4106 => 1.22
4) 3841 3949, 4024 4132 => 1.34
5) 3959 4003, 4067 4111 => 1.24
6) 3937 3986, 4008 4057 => 1.40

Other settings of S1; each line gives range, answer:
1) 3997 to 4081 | 18.8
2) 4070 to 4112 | 18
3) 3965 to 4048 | 17.4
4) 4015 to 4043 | 19.2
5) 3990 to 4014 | 18.8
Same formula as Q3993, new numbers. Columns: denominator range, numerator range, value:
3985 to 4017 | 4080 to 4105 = 0.94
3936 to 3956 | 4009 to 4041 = 1.31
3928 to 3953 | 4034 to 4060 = 1.64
